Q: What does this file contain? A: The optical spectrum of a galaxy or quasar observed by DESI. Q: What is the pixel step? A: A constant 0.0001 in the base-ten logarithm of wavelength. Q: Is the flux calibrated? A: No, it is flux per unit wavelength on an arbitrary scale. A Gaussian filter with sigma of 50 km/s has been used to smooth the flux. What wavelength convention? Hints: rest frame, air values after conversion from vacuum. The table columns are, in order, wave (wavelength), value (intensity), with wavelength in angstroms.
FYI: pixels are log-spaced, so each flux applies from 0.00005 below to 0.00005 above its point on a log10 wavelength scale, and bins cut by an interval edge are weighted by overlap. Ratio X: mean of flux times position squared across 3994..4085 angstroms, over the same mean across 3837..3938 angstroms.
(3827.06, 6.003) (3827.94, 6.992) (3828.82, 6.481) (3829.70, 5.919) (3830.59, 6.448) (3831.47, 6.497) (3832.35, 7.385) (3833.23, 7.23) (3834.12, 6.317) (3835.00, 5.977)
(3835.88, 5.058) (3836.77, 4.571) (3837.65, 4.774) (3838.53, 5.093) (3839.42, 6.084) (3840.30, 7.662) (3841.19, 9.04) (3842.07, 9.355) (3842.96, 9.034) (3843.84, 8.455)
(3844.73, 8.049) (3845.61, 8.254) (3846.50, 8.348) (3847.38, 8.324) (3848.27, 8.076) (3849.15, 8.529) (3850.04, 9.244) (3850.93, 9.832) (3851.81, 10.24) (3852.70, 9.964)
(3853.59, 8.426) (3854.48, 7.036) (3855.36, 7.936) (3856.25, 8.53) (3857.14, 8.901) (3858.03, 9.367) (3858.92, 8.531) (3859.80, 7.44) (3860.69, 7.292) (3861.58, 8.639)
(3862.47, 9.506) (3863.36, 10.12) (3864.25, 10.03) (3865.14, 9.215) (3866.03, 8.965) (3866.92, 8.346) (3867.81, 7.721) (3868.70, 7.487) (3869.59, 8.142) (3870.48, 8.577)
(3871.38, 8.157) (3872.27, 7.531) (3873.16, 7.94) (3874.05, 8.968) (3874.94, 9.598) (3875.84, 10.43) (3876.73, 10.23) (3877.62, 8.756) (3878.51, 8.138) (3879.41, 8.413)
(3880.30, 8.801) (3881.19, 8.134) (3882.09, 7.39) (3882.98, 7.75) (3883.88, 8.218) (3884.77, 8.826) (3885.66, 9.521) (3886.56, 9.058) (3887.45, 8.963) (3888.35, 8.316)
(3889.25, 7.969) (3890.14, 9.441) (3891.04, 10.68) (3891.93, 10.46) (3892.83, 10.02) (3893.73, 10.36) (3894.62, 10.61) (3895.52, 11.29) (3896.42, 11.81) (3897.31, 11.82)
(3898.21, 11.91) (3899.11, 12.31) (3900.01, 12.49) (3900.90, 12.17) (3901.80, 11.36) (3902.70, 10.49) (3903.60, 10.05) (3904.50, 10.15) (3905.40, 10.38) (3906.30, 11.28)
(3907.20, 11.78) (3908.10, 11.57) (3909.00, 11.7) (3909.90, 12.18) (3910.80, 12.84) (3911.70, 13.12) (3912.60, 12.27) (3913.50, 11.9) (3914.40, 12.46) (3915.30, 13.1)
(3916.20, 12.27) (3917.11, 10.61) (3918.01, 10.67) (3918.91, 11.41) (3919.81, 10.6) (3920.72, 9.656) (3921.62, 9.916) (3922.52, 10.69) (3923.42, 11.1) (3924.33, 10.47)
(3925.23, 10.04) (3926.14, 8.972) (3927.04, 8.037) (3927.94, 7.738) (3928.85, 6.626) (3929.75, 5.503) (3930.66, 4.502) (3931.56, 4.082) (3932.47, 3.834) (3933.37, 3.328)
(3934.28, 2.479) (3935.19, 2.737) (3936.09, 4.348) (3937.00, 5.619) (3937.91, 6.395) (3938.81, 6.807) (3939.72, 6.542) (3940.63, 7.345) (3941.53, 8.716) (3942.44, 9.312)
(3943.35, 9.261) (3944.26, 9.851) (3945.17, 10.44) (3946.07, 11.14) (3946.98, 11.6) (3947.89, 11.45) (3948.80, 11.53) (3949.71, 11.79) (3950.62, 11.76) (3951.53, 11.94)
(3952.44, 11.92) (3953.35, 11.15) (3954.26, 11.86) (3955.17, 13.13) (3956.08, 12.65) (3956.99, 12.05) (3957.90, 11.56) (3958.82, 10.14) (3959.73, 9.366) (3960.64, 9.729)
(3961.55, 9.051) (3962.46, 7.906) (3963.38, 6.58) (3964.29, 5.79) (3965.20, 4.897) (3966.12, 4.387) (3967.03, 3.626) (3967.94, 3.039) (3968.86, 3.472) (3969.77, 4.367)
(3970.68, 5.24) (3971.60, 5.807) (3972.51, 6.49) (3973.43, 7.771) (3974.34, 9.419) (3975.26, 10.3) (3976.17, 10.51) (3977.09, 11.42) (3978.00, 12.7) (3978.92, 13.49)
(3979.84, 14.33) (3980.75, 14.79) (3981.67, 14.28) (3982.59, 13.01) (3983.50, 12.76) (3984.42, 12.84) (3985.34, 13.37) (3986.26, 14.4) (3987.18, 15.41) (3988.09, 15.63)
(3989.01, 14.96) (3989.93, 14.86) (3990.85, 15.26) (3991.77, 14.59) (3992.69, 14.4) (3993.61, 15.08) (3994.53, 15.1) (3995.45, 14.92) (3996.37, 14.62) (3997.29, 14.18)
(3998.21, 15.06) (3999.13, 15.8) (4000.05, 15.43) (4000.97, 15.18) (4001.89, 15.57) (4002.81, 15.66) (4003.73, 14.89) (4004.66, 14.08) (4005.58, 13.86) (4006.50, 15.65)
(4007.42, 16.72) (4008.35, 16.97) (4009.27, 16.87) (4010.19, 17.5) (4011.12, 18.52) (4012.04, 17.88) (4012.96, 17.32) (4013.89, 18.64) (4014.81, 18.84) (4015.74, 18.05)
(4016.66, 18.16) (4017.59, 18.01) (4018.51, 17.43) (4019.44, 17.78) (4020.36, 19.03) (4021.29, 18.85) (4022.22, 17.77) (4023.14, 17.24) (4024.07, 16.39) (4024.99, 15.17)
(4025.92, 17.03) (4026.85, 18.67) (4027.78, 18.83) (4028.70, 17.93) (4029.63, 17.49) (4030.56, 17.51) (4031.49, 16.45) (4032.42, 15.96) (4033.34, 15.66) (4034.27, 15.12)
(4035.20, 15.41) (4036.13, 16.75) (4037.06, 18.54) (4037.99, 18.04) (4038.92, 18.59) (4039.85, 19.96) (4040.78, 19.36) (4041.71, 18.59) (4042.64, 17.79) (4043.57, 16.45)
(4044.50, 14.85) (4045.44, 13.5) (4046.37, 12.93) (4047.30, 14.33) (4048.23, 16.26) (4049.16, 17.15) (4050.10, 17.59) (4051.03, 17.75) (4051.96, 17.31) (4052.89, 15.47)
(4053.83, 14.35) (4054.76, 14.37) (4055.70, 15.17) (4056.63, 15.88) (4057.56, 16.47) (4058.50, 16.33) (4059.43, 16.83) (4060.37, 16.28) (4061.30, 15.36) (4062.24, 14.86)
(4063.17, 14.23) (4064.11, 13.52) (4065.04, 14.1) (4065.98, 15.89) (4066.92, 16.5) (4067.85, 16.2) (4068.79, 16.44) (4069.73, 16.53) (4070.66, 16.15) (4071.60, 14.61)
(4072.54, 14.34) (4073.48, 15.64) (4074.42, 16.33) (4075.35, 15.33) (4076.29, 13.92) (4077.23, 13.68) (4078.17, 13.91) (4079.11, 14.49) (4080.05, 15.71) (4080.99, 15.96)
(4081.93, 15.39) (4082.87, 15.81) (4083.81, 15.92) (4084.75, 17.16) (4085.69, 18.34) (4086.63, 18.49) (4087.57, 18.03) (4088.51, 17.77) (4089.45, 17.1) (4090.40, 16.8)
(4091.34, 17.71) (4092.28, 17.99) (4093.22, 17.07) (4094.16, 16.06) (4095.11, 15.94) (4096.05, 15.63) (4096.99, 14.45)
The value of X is 1.94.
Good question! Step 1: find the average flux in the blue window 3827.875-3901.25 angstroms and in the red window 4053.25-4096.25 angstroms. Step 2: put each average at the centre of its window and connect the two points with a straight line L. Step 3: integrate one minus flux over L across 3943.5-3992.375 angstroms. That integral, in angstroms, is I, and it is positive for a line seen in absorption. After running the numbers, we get 6.4 angstroms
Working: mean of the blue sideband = 8.61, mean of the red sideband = 15.9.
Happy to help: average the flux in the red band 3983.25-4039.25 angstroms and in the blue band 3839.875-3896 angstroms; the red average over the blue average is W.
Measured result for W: 1.85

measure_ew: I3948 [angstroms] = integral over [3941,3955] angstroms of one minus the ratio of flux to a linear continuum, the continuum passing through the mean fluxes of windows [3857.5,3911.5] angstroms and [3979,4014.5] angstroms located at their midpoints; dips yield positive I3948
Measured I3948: 2.1 angstroms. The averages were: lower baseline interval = 9.68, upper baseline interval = 15.3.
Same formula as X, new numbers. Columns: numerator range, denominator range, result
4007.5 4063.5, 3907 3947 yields 1.99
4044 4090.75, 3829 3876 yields 2.18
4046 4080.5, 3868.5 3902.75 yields 1.77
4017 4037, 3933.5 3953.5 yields 2.06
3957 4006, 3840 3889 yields 1.42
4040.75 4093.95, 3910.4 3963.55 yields 1.81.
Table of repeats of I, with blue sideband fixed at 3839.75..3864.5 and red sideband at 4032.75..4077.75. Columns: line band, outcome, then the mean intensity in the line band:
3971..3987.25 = 1.9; 11.7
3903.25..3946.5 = 8.2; 9.07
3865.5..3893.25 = 2.7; 8.74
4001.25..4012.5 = -1.5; 16.2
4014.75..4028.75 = -2.9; 17.8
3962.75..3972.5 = 6.1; 4.86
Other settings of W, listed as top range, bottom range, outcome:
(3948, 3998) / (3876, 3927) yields 1.06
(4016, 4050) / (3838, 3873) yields 2.03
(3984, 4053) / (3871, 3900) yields 1.73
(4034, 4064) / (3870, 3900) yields 1.72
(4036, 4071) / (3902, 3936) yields 1.72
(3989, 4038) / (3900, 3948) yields 1.77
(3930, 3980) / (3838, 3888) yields 0.98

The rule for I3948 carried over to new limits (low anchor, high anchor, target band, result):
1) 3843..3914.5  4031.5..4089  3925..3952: 9.17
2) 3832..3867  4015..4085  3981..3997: -0.71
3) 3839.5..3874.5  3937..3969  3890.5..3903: -3.53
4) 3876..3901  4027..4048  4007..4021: -1.90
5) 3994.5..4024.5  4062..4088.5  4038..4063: -0.42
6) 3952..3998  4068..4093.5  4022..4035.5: -3.20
